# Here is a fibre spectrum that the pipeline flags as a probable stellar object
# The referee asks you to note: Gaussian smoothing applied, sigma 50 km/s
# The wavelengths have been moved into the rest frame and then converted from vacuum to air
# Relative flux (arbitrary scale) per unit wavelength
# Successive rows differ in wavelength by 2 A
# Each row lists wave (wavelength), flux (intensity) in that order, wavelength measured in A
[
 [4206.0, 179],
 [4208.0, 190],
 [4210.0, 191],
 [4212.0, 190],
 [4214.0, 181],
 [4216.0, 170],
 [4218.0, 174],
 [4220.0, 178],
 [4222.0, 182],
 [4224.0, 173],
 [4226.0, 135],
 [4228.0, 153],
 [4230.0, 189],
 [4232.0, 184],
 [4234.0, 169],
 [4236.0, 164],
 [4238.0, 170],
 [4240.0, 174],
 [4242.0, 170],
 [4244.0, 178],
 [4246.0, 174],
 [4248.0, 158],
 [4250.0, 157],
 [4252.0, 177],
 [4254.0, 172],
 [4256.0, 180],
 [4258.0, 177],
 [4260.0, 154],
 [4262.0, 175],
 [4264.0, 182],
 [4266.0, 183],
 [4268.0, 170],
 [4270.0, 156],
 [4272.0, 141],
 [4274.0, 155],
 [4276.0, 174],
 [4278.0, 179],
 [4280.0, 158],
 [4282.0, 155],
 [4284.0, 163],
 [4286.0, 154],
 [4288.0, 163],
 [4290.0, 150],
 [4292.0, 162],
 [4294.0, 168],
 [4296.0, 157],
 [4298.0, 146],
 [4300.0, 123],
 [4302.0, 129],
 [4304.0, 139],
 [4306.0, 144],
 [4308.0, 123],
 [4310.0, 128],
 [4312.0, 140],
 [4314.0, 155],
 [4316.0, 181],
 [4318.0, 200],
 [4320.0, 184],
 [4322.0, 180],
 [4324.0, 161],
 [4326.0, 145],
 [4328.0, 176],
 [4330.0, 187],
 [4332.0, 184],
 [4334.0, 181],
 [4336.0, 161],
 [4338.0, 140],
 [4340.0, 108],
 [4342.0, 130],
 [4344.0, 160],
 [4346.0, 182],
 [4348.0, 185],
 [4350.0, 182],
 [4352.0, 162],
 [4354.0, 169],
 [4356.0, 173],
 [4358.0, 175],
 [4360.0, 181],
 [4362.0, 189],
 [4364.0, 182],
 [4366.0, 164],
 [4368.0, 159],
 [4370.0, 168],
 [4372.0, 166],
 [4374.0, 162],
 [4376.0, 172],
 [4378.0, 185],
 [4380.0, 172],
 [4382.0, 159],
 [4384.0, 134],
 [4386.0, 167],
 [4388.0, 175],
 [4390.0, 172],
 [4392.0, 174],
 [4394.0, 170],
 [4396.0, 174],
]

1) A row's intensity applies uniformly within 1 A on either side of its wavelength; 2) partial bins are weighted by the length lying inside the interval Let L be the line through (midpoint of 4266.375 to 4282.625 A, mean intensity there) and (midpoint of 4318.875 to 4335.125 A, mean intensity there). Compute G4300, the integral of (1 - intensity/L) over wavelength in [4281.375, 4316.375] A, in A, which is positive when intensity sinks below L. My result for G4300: 4.1 A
